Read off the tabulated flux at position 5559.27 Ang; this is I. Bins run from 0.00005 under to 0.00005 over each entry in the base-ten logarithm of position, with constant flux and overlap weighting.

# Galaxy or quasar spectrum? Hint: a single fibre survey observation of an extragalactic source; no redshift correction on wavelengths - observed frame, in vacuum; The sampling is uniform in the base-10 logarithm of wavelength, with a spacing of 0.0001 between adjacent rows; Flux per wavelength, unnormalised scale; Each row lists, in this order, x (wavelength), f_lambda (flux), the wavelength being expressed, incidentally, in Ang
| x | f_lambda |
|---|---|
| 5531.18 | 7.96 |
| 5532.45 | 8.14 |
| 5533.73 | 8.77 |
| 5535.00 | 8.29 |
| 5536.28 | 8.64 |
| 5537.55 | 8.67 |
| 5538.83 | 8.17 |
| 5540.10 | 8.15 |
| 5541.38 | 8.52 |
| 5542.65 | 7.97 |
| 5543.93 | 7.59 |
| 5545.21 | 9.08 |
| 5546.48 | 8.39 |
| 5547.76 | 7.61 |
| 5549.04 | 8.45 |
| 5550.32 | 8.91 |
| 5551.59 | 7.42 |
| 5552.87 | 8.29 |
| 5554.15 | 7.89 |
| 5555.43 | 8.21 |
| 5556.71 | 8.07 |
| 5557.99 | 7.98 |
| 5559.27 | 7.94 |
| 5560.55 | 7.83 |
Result 7.94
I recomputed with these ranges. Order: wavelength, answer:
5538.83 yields 8.17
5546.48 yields 8.39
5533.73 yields 8.77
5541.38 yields 8.52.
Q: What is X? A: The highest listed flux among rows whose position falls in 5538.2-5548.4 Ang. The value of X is 9.08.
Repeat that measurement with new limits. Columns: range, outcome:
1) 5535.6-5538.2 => 8.67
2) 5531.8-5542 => 8.77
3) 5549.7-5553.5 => 8.91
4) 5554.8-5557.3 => 8.21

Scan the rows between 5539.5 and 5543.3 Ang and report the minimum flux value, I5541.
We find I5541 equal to 7.97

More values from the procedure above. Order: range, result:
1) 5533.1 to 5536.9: 8.29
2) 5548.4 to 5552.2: 7.42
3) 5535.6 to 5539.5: 8.17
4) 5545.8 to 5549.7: 7.61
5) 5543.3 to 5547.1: 7.59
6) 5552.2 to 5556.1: 7.89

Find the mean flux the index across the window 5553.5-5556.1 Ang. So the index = 8.04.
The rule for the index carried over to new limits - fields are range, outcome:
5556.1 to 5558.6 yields 8.02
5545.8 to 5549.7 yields 8.16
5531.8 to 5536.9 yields 8.45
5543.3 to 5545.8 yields 8.31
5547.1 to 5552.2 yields 8.1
